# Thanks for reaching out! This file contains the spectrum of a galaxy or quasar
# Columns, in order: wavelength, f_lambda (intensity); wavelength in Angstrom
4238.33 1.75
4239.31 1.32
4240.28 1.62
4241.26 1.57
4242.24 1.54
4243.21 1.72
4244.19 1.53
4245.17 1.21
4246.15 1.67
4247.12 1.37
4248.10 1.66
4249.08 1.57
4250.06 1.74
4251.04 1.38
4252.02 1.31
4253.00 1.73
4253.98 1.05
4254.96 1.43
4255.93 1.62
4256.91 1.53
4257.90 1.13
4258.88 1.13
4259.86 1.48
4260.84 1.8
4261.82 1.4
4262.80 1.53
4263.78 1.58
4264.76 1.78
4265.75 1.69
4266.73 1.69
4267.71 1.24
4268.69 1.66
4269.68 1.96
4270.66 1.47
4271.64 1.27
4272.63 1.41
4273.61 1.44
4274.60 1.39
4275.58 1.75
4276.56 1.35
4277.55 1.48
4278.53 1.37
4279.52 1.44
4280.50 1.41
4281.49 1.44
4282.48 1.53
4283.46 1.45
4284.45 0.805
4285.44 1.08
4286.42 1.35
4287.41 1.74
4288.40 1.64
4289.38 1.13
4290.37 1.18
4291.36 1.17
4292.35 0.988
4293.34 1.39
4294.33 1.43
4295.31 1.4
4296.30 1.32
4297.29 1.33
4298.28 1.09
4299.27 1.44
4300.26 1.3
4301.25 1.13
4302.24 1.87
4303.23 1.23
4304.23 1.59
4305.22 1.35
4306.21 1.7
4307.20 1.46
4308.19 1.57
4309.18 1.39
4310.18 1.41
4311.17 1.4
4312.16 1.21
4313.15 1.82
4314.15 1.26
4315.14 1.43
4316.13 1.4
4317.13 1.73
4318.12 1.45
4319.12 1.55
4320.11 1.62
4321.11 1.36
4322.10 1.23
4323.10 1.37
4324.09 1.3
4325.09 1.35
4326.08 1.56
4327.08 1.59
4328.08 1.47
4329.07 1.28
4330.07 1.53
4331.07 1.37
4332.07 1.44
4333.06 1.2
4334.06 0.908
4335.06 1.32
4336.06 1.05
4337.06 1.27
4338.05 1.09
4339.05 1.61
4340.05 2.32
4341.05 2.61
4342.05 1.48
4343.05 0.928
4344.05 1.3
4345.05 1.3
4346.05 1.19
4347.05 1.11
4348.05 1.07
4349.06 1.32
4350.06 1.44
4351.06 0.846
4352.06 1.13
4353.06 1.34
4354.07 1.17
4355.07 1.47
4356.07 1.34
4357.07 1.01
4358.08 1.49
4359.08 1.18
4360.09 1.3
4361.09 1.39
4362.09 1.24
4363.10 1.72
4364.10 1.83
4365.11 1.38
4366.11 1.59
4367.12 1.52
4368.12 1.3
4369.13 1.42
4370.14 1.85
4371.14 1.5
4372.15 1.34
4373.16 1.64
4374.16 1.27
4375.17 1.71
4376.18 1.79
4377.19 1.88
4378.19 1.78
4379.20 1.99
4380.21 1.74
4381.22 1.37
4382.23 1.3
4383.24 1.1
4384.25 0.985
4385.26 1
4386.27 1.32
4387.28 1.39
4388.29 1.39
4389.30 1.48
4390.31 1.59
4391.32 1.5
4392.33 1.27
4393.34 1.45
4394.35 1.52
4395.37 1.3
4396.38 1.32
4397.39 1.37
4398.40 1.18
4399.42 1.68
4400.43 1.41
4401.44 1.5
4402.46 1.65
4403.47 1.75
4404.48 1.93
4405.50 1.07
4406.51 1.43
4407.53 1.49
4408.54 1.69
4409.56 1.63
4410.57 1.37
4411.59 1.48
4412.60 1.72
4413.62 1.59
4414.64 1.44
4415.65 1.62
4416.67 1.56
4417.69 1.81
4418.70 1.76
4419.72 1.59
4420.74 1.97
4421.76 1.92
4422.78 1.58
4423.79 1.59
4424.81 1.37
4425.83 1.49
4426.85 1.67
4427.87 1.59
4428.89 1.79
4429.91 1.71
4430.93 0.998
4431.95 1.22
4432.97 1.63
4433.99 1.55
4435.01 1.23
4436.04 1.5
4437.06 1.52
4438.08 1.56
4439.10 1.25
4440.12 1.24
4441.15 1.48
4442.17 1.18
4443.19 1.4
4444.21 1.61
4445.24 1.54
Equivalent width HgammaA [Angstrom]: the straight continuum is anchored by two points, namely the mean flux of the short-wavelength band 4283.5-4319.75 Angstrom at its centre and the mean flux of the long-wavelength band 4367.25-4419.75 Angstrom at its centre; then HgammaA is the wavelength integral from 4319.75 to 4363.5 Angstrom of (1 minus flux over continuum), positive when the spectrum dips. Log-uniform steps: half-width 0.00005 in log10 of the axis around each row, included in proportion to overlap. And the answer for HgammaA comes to 2.5 Angstrom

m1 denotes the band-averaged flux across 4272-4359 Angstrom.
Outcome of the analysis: 1.38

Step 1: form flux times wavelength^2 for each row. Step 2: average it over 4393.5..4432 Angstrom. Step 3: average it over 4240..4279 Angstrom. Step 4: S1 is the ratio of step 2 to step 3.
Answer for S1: 1.1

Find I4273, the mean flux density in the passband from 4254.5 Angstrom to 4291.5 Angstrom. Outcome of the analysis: 1.45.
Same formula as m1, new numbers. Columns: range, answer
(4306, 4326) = 1.45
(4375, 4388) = 1.48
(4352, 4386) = 1.45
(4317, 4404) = 1.42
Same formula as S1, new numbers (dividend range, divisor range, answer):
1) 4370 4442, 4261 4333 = 1.11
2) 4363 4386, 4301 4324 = 1.07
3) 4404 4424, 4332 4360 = 1.26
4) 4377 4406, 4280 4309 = 1.11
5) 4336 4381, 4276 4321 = 1.07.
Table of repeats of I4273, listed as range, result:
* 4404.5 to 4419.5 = 1.56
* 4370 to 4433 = 1.52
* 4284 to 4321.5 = 1.39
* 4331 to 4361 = 1.32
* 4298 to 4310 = 1.43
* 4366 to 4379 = 1.59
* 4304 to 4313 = 1.46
